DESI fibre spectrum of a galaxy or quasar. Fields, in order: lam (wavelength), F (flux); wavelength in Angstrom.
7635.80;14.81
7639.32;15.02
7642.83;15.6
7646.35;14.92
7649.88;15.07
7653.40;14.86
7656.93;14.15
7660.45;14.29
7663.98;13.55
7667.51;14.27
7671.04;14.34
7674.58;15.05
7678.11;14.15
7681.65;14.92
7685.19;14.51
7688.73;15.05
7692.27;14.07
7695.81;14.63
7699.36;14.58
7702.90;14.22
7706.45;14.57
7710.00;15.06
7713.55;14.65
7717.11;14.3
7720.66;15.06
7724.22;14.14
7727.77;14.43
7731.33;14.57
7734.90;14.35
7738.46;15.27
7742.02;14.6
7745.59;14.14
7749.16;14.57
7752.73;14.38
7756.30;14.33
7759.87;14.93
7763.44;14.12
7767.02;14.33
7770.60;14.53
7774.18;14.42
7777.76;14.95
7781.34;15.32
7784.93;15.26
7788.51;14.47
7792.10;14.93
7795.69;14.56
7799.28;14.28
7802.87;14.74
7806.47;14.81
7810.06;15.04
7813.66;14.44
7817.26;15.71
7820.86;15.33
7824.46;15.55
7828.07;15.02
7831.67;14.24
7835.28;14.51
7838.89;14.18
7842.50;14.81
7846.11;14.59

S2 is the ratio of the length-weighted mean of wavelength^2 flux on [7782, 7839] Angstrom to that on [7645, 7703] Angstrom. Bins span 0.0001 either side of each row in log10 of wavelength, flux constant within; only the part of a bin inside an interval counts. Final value 1.06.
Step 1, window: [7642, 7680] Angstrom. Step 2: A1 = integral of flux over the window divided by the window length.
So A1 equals 14.5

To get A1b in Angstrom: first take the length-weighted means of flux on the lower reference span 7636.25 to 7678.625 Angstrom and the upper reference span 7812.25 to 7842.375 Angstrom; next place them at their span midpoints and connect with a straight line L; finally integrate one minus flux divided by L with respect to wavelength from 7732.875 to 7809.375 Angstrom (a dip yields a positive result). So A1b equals 0.8 Angstrom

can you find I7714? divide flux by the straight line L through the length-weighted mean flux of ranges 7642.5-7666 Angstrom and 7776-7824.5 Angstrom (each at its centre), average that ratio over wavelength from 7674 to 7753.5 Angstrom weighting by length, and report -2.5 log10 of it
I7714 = 0.01 mag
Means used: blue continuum 14.6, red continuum 14.9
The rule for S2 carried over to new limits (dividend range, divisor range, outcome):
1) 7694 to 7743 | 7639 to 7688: 1.01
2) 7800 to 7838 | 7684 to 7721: 1.05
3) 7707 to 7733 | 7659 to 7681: 1.03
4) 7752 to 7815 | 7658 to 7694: 1.05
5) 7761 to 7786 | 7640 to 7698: 1.03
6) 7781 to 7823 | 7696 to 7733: 1.05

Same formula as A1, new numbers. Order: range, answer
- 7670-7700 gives 14.6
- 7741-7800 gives 14.6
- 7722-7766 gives 14.5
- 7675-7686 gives 14.6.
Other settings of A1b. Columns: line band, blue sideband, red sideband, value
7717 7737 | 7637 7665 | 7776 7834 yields 0.4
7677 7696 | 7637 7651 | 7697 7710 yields 0.2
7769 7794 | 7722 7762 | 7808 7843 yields -0.2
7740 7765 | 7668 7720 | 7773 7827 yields 0.5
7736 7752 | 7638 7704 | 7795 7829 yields 0.2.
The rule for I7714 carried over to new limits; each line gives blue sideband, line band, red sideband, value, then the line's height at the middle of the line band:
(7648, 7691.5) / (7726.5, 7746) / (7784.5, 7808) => 0.00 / 14.6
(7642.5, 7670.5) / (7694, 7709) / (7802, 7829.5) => 0.01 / 14.7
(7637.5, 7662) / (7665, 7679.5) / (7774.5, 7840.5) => 0.03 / 14.9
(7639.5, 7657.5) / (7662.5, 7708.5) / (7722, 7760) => 0.02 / 14.8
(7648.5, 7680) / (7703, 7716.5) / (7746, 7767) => -0.02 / 14.4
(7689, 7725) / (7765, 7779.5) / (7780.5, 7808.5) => 0.01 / 14.7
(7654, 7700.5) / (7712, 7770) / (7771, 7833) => 0.01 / 14.7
